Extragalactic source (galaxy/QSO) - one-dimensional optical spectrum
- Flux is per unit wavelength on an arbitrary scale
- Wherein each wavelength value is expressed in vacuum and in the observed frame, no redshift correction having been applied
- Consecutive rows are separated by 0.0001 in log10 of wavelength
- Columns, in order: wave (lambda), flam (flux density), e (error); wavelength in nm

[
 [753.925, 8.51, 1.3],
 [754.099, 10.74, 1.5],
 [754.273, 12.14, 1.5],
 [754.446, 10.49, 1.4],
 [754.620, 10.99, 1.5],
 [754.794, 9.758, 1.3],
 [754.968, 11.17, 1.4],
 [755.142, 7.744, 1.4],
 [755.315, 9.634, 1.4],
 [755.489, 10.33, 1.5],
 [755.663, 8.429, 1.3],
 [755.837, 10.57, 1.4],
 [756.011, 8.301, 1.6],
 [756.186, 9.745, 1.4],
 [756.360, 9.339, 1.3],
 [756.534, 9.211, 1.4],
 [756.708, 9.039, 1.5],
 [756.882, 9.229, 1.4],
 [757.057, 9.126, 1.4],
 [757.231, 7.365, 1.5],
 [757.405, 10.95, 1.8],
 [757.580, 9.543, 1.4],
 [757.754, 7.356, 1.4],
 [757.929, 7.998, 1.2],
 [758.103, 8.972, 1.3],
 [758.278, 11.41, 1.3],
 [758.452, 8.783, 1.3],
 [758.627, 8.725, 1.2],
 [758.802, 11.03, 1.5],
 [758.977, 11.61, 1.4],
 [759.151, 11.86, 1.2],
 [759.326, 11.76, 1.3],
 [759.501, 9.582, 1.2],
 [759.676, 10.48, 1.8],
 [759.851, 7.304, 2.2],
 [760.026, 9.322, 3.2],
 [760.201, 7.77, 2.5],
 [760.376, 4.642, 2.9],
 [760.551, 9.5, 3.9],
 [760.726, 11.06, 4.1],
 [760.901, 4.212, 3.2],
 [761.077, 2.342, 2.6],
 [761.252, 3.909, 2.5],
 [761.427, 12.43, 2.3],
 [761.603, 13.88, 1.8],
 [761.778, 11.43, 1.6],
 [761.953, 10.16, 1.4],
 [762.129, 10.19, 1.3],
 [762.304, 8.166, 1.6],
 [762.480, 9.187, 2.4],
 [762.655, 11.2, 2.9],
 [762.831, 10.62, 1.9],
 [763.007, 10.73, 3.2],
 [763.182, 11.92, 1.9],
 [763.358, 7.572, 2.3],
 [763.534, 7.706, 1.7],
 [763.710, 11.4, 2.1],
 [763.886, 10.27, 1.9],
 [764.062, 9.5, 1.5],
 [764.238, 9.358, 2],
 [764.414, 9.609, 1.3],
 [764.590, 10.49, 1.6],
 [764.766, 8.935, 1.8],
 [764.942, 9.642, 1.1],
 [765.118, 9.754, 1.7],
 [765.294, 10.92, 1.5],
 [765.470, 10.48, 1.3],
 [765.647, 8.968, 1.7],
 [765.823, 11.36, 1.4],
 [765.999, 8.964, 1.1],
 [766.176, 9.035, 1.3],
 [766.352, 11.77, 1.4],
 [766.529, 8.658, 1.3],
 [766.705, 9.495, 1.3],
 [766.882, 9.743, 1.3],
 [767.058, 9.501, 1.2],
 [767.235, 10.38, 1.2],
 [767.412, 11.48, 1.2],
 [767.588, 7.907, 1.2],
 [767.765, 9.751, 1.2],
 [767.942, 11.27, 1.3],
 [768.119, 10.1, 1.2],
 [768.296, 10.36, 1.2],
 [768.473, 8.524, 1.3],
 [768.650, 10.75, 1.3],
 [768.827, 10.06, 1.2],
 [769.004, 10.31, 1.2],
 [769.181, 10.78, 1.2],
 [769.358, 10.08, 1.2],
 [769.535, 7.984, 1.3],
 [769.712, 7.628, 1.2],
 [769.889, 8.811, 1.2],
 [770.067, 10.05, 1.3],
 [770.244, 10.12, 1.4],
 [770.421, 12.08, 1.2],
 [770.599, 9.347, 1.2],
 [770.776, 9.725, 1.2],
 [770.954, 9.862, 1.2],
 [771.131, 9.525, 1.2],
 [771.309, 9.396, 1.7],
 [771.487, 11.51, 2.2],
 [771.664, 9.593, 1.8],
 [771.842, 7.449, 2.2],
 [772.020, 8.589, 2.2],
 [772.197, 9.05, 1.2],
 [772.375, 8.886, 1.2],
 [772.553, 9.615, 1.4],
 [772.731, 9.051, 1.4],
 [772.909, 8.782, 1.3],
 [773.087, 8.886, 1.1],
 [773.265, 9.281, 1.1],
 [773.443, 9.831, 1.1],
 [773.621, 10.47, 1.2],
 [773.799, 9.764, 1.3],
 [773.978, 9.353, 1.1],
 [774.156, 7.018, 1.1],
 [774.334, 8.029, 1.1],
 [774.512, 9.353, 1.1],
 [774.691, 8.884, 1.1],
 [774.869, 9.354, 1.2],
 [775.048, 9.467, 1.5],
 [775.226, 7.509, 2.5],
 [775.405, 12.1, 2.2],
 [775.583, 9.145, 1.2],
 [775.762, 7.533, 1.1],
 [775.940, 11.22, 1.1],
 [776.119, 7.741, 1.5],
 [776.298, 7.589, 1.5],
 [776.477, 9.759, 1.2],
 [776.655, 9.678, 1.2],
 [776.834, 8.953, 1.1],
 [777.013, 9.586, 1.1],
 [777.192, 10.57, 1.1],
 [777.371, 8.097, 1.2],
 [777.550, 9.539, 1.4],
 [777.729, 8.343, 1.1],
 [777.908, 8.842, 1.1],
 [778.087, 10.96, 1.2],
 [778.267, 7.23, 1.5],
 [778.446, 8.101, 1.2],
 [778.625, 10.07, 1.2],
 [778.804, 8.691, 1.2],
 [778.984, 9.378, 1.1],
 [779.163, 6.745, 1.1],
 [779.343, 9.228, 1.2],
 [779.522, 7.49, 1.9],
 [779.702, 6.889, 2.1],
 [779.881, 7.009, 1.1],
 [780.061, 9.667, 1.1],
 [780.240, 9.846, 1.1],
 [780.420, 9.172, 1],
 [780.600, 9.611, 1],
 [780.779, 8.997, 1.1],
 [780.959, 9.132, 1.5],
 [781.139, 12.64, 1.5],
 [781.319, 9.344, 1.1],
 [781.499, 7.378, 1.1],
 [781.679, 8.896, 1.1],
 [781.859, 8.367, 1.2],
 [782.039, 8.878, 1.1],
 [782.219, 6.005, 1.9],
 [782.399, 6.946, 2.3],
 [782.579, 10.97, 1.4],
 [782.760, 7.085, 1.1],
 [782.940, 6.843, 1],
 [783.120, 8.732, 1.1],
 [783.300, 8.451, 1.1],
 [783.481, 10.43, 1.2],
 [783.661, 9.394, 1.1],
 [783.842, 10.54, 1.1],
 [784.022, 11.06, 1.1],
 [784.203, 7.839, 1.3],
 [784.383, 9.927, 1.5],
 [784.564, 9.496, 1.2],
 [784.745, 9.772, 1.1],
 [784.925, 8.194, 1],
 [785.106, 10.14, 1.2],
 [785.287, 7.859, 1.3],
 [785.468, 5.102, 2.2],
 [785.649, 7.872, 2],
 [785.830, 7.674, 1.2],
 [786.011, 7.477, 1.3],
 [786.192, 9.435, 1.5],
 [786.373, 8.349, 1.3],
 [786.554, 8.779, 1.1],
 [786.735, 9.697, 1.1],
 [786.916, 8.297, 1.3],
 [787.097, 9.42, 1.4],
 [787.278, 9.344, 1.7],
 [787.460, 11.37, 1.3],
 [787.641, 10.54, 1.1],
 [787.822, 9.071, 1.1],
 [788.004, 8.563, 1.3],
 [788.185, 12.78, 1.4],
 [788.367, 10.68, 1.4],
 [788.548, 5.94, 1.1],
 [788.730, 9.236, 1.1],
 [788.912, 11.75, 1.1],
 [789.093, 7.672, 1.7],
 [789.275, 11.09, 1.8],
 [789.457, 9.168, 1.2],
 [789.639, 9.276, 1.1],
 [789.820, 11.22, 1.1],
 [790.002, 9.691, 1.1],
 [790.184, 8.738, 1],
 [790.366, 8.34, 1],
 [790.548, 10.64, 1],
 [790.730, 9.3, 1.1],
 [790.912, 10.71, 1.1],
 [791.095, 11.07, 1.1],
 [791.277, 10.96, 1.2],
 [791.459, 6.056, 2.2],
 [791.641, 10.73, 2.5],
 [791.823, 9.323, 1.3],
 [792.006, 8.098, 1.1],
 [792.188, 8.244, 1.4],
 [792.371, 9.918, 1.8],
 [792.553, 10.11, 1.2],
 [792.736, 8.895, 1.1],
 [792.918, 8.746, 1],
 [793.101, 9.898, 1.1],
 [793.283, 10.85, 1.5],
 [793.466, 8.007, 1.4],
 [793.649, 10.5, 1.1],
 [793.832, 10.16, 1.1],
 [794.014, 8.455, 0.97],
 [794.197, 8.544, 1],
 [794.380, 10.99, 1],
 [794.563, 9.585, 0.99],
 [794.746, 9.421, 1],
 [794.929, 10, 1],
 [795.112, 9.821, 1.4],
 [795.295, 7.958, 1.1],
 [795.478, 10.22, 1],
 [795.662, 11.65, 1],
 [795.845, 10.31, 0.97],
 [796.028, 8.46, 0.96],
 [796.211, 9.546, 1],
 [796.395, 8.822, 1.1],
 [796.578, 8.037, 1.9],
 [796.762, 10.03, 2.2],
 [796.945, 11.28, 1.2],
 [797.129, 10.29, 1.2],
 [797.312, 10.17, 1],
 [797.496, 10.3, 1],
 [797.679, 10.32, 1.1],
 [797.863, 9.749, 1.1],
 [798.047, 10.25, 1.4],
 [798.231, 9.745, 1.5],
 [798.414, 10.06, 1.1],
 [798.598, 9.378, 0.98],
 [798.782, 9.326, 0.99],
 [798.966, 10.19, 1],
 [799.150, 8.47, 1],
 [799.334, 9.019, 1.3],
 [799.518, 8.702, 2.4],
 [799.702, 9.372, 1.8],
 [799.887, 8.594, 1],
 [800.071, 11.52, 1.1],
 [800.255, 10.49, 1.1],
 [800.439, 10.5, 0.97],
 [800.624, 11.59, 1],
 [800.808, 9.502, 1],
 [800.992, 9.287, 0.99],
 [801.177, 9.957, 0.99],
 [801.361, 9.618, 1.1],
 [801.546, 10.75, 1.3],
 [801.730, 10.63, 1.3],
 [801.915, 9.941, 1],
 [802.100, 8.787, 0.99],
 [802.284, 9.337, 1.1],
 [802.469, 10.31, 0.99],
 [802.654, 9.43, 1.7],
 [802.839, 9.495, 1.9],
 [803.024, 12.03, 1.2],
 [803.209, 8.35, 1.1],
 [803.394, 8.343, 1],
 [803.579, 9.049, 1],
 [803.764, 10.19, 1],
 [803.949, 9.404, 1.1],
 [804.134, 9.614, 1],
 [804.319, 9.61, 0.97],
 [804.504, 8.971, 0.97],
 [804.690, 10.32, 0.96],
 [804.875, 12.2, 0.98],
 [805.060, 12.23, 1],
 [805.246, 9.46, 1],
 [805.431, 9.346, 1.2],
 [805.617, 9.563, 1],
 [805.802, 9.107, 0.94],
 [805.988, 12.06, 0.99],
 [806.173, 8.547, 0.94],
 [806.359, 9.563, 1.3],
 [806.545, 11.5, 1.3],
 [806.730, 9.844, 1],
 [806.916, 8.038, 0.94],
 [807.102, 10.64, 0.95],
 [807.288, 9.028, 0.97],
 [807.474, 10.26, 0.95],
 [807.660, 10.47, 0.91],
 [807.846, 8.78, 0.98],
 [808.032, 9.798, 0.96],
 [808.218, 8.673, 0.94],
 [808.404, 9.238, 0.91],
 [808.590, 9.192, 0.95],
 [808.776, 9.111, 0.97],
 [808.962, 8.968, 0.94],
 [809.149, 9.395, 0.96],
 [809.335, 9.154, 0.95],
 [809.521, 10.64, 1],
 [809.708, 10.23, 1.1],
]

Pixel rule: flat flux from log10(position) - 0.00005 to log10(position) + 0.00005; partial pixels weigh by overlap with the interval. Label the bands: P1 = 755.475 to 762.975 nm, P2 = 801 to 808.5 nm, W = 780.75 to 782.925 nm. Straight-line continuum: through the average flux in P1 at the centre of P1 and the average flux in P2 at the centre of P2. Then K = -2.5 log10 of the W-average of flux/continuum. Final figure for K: 0.11 mag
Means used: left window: 9.26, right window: 9.81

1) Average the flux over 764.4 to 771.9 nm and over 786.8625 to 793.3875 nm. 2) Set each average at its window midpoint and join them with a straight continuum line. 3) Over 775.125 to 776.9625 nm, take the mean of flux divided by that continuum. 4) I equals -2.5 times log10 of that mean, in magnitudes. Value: 0.07 mag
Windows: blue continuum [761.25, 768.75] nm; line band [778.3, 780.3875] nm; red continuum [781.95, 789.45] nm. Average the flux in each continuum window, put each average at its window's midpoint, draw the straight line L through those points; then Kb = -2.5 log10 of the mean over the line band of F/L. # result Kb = 0.10 mag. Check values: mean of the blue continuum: 10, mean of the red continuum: 9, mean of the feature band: 8.45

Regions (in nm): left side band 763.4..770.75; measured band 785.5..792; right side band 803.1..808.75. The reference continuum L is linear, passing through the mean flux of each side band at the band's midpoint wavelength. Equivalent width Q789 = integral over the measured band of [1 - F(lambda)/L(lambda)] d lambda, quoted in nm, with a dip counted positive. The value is 0.25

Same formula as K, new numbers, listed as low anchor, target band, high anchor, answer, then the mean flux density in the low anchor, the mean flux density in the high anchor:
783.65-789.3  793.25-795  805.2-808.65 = -0.03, 9.17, 9.64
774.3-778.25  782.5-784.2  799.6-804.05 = 0.02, 9.17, 9.85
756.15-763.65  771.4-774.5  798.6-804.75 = 0.03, 9.27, 9.71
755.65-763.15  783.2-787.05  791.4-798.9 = 0.08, 9.3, 9.59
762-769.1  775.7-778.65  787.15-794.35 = 0.08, 9.9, 9.59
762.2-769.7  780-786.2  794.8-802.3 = 0.12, 9.85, 9.81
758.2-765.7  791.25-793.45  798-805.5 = 0.06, 9.53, 9.84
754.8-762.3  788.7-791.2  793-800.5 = -0.03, 9.22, 9.73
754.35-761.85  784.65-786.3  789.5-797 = 0.16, 9.26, 9.57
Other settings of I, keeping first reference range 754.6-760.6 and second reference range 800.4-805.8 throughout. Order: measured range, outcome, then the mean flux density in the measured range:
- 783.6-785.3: 0.02 mag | 9.49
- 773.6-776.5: 0.06 mag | 9.03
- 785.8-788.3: 0.04 mag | 9.4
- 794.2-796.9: 0.02 mag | 9.62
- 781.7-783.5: 0.18 mag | 8.21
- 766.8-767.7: -0.04 mag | 9.81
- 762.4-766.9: -0.05 mag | 9.9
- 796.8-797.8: -0.06 mag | 10.4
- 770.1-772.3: -0.02 mag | 9.69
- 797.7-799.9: 0.04 mag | 9.46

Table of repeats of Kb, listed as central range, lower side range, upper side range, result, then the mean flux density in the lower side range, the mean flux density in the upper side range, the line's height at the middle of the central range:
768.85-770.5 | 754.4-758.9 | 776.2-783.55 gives -0.081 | 9.43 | 8.78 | 9.06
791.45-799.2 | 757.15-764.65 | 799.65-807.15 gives 0.025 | 9.38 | 9.93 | 9.82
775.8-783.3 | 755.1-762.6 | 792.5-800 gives 0.077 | 9.17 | 9.62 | 9.42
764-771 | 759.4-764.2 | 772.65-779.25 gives -0.084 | 9.14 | 9.05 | 9.1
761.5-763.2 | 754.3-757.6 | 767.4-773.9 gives -0.120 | 9.57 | 9.62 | 9.59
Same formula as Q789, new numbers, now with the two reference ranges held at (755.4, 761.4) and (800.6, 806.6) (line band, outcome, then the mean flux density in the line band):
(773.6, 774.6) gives 0.04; 8.9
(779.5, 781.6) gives 0.09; 8.98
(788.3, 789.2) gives 0.05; 9.05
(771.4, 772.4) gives 0.00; 9.2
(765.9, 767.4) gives -0.12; 9.79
